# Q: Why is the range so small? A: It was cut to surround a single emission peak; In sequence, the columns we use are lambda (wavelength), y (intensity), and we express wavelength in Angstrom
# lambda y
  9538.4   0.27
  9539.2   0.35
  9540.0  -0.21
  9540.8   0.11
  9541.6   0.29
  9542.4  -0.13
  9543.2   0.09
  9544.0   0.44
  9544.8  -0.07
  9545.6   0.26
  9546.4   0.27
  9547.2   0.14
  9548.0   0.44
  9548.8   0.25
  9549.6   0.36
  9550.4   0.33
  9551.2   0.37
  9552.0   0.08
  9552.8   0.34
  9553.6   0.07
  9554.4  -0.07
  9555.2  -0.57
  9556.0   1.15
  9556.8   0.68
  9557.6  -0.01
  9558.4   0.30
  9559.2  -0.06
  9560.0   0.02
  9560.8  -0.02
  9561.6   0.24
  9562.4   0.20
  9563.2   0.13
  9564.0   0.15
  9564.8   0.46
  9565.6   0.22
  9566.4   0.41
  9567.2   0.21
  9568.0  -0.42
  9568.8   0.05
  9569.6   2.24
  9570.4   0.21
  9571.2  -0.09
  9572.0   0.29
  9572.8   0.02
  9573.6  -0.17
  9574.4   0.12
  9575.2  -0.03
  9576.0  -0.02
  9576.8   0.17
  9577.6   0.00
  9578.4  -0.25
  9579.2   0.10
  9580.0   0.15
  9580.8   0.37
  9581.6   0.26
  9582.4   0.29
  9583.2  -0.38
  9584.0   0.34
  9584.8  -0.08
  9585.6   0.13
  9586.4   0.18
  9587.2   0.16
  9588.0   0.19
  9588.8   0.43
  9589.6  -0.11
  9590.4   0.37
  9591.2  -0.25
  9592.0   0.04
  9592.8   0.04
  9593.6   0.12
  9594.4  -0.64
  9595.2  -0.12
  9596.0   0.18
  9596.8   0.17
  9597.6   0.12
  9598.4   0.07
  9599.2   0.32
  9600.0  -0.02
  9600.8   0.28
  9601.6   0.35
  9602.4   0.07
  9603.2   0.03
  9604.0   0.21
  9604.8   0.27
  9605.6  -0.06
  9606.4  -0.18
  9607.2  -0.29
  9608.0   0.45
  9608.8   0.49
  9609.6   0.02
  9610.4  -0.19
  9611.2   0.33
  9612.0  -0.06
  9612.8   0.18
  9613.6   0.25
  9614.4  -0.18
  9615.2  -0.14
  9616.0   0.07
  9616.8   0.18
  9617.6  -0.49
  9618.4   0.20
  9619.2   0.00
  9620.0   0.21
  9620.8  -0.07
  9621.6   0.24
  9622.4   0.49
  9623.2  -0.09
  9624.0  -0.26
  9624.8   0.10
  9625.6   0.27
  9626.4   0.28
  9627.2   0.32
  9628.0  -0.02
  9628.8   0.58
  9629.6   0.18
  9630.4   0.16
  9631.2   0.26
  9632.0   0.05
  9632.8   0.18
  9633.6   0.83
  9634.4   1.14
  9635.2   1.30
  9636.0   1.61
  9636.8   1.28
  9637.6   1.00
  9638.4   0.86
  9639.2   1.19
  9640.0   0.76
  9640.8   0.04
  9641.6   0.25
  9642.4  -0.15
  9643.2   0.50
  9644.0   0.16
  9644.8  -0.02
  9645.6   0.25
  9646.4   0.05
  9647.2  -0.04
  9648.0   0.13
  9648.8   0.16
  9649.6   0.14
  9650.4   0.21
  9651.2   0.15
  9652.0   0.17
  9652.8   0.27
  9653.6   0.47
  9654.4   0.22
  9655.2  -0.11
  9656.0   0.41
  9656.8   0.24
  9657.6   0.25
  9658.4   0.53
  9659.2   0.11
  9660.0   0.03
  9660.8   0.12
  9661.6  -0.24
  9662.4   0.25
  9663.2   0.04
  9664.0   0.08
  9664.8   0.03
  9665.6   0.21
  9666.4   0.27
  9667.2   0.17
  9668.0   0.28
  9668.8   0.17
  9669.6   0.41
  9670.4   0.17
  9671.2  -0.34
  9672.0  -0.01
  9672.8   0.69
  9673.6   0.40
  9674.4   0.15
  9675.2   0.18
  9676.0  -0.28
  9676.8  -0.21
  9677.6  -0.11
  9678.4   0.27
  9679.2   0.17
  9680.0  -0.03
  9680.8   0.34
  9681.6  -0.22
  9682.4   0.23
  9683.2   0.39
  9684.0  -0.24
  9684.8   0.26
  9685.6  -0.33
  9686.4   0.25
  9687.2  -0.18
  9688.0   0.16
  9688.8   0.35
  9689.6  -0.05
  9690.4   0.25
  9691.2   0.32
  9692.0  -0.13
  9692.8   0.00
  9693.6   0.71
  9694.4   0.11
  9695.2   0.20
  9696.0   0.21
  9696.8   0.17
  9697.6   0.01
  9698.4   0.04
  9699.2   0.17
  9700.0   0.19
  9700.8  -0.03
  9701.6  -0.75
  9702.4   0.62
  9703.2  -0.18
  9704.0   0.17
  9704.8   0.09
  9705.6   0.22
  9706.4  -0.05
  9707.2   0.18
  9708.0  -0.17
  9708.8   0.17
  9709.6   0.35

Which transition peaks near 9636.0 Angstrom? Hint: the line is H-beta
